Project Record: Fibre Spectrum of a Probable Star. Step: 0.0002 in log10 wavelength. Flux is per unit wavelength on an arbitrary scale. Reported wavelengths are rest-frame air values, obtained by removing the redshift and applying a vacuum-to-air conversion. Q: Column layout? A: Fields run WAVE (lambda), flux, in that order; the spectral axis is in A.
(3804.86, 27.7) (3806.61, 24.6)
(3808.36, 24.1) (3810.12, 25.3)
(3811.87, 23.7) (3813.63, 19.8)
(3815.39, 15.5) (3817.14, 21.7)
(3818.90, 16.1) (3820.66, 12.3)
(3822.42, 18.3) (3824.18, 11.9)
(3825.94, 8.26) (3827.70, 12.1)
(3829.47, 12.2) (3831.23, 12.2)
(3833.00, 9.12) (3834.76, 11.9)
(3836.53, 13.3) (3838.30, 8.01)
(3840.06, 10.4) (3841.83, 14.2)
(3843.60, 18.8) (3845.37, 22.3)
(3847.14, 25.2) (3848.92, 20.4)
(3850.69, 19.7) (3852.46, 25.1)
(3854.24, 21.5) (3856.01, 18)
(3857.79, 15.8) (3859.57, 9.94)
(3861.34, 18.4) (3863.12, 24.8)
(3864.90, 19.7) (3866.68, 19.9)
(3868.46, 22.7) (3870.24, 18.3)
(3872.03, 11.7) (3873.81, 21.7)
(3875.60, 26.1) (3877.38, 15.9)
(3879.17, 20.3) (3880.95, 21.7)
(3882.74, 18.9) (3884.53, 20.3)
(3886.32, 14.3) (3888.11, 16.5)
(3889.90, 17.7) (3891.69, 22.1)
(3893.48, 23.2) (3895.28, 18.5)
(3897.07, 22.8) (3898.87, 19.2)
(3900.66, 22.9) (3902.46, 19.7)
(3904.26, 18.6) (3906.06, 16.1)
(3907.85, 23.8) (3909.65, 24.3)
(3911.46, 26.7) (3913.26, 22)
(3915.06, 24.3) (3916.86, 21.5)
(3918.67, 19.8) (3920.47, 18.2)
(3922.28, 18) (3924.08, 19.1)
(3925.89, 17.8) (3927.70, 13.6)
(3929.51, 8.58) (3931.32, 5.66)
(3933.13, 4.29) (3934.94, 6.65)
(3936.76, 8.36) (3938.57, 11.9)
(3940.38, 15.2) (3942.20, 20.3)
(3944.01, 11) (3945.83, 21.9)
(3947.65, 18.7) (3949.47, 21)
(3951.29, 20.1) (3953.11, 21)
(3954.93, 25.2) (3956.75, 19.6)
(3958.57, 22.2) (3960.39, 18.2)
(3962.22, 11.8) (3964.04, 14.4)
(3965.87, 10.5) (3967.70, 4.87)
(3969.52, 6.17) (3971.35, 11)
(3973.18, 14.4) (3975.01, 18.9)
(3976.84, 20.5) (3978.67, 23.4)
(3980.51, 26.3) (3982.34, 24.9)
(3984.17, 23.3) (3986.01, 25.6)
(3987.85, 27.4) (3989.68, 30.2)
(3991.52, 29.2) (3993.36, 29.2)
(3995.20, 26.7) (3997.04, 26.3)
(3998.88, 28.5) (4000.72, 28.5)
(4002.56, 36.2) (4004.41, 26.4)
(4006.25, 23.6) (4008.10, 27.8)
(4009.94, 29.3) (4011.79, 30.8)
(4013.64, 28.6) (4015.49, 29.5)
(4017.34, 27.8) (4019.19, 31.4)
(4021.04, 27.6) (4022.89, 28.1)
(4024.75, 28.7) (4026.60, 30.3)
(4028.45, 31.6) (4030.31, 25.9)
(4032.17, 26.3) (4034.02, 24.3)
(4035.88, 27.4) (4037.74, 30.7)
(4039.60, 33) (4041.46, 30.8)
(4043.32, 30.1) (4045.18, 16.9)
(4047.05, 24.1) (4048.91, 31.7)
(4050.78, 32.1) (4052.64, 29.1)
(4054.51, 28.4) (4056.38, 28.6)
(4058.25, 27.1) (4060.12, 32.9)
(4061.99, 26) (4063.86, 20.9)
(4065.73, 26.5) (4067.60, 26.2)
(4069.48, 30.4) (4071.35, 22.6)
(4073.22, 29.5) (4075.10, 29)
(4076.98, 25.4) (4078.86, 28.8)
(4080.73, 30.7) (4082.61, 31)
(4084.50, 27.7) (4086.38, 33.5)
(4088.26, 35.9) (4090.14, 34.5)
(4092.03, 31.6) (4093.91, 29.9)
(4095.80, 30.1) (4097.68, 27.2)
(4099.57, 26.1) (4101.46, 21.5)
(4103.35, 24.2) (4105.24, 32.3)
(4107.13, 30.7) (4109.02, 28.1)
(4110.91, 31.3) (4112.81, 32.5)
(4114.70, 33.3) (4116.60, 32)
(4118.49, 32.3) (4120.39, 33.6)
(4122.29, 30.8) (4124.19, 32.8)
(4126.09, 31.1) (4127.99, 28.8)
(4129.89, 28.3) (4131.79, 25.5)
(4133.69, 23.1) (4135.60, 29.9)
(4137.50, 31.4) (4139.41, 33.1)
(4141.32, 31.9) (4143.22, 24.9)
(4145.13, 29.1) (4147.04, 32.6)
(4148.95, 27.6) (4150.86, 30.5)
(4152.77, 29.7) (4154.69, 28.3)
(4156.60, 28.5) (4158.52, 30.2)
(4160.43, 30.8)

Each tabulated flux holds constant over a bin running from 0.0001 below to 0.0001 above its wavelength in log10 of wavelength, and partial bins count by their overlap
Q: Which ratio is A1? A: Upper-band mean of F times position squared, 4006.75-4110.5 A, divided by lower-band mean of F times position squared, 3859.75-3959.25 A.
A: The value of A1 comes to 1.7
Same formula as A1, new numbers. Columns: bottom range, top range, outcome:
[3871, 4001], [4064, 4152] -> 1.68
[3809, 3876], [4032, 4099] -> 1.86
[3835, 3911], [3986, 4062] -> 1.61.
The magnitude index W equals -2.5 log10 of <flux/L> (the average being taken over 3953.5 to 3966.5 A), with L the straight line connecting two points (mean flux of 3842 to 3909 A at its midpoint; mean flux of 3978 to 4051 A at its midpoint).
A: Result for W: 0.36 mag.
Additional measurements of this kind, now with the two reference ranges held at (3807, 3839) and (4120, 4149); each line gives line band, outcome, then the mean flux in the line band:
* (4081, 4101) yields -0.107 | 30.5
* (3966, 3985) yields 0.300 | 17.1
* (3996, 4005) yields -0.235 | 29.2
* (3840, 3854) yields -0.209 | 20.1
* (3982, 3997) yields -0.175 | 27.1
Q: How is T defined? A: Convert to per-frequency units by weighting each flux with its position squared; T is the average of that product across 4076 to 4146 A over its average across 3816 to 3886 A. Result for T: 1.98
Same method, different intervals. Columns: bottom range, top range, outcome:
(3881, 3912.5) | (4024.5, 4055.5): 1.49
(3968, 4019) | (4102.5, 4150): 1.28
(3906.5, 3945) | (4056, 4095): 1.93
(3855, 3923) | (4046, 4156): 1.64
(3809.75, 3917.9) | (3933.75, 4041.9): 1.33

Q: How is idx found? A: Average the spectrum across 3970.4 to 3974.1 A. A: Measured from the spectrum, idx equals 12.6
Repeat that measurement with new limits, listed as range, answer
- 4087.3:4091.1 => 35.2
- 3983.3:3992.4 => 27.1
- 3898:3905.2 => 20.1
